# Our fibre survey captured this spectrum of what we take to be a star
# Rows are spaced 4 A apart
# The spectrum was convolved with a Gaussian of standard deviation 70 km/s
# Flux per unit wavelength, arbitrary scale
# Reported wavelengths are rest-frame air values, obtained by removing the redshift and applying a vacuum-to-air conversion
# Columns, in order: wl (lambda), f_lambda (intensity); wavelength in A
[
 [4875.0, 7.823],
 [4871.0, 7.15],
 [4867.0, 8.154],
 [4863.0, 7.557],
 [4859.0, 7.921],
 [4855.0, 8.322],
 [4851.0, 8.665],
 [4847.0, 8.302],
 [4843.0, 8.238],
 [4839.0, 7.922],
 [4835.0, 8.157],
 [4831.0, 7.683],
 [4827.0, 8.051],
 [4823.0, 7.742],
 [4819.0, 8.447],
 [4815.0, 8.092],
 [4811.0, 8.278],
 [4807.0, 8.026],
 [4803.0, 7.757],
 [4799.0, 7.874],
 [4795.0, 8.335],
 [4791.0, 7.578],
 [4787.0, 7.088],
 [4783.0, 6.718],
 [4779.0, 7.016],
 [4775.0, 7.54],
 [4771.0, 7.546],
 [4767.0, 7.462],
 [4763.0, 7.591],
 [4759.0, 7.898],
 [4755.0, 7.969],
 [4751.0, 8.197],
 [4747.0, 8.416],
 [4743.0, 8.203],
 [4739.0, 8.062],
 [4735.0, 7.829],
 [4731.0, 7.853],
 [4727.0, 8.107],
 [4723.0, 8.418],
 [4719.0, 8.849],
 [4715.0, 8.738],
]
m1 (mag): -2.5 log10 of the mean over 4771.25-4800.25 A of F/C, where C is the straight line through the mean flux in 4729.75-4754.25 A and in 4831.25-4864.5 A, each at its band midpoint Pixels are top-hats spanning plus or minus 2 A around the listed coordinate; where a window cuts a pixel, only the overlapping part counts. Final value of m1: 0.09 mag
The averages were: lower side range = 8.09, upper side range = 8.12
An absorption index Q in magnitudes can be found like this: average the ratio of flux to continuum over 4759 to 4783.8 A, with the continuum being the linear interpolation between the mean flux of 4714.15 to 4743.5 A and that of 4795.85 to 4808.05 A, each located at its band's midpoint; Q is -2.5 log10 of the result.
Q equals 0.09 mag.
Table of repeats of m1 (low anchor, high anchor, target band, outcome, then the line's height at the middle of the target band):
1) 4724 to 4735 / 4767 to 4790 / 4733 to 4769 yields -0.04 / 7.65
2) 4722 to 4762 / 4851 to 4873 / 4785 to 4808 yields 0.03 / 7.99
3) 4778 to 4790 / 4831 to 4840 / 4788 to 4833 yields -0.07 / 7.49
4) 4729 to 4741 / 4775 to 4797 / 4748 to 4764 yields -0.04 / 7.69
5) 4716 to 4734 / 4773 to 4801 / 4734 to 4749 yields -0.01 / 8.08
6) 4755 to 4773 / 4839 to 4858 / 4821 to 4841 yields 0.04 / 8.18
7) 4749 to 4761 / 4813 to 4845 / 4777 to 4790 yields 0.15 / 8.03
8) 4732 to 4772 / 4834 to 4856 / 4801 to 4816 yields 0.01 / 8.13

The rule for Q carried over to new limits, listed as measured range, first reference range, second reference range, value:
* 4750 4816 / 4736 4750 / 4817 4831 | 0.058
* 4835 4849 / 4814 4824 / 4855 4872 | -0.026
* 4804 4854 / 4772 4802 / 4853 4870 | -0.055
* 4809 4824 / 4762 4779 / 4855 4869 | -0.063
